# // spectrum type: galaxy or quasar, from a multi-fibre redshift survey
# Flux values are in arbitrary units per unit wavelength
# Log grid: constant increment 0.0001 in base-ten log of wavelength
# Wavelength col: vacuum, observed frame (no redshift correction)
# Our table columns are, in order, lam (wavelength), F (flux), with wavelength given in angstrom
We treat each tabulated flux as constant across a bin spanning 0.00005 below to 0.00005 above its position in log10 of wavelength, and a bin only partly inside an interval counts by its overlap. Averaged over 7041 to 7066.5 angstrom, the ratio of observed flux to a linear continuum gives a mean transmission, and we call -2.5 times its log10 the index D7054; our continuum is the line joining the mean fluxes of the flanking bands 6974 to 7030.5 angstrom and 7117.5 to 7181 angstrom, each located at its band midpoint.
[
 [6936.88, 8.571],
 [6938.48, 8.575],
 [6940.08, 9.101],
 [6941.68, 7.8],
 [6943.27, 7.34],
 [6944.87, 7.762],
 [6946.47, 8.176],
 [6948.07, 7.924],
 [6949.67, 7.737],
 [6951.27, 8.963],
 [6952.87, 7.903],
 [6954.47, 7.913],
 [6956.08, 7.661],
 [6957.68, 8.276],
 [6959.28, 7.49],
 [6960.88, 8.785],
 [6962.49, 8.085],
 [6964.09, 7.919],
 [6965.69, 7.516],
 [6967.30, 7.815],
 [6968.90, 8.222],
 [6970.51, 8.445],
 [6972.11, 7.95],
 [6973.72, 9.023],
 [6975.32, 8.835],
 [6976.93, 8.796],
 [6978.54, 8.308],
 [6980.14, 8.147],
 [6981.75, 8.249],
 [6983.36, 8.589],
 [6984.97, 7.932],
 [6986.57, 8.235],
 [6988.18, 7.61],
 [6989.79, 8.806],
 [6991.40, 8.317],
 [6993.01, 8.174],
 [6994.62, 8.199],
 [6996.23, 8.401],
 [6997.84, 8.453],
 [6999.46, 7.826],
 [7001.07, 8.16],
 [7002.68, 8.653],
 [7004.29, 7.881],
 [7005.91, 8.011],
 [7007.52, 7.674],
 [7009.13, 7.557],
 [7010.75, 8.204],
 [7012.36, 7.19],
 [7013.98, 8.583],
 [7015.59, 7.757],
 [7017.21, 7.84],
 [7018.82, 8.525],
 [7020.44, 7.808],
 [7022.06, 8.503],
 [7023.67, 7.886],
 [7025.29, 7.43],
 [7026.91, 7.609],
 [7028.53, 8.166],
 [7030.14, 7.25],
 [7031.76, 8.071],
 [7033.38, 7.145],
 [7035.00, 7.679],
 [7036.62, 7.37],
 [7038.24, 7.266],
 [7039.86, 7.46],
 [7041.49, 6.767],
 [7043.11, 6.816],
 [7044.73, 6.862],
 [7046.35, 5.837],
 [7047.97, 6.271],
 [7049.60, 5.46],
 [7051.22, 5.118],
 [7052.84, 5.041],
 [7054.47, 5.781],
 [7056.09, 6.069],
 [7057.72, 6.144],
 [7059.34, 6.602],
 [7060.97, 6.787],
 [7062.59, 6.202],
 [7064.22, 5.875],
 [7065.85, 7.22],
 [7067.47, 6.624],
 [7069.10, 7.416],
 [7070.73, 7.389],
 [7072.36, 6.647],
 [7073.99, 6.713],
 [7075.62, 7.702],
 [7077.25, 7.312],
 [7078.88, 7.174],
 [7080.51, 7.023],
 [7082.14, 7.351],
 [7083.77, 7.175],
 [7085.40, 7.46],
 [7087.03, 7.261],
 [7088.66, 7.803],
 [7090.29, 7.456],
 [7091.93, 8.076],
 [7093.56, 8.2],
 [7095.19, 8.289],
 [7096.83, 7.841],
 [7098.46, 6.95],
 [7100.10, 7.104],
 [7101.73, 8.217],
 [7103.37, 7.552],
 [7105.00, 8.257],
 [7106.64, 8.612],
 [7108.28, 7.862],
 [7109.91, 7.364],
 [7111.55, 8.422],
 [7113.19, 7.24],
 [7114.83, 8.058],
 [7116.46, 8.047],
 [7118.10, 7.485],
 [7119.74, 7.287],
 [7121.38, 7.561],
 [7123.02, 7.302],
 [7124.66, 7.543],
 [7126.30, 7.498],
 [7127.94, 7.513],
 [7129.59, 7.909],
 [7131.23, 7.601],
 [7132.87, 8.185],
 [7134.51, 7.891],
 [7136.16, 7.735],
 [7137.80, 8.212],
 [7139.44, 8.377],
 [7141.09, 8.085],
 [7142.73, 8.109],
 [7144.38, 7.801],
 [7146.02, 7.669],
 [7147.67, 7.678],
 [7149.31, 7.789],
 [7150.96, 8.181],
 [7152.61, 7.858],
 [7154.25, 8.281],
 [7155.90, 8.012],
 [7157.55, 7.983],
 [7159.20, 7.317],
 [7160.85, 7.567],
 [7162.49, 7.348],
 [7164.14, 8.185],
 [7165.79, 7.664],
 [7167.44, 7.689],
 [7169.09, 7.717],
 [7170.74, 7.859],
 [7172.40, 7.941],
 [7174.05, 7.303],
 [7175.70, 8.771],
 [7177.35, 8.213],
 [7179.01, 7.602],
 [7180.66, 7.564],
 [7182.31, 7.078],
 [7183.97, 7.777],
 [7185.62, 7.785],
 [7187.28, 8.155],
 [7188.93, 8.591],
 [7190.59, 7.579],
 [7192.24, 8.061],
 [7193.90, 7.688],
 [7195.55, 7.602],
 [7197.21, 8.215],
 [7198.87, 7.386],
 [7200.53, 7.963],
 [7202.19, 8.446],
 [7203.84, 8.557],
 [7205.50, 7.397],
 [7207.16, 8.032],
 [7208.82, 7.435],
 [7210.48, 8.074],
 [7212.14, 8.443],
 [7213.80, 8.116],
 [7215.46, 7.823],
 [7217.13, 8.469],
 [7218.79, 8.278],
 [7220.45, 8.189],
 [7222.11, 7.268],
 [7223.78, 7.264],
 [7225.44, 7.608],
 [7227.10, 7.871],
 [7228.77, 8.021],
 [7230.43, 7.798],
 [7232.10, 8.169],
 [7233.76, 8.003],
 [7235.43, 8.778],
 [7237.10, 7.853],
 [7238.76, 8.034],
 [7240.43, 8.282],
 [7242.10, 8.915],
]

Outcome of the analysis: 0.28 mag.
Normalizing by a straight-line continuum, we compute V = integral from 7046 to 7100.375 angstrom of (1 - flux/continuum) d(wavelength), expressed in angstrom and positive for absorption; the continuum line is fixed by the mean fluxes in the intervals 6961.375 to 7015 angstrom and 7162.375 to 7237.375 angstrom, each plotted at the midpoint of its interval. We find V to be 8.1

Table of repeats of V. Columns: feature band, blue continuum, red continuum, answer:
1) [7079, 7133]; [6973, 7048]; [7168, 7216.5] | 1.6 angstrom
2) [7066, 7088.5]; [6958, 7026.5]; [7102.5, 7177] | 2.2 angstrom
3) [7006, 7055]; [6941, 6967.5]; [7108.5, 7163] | 3.9 angstrom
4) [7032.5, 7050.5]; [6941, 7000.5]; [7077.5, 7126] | 2.5 angstrom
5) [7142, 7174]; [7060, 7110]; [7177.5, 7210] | -0.5 angstrom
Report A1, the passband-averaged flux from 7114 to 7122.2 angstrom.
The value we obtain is 7.69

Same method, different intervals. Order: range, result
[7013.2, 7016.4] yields 8.17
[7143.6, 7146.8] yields 7.75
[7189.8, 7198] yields 7.83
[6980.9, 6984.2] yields 8.39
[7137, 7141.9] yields 8.22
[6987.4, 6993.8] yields 8.23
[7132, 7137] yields 7.94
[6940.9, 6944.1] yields 7.59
